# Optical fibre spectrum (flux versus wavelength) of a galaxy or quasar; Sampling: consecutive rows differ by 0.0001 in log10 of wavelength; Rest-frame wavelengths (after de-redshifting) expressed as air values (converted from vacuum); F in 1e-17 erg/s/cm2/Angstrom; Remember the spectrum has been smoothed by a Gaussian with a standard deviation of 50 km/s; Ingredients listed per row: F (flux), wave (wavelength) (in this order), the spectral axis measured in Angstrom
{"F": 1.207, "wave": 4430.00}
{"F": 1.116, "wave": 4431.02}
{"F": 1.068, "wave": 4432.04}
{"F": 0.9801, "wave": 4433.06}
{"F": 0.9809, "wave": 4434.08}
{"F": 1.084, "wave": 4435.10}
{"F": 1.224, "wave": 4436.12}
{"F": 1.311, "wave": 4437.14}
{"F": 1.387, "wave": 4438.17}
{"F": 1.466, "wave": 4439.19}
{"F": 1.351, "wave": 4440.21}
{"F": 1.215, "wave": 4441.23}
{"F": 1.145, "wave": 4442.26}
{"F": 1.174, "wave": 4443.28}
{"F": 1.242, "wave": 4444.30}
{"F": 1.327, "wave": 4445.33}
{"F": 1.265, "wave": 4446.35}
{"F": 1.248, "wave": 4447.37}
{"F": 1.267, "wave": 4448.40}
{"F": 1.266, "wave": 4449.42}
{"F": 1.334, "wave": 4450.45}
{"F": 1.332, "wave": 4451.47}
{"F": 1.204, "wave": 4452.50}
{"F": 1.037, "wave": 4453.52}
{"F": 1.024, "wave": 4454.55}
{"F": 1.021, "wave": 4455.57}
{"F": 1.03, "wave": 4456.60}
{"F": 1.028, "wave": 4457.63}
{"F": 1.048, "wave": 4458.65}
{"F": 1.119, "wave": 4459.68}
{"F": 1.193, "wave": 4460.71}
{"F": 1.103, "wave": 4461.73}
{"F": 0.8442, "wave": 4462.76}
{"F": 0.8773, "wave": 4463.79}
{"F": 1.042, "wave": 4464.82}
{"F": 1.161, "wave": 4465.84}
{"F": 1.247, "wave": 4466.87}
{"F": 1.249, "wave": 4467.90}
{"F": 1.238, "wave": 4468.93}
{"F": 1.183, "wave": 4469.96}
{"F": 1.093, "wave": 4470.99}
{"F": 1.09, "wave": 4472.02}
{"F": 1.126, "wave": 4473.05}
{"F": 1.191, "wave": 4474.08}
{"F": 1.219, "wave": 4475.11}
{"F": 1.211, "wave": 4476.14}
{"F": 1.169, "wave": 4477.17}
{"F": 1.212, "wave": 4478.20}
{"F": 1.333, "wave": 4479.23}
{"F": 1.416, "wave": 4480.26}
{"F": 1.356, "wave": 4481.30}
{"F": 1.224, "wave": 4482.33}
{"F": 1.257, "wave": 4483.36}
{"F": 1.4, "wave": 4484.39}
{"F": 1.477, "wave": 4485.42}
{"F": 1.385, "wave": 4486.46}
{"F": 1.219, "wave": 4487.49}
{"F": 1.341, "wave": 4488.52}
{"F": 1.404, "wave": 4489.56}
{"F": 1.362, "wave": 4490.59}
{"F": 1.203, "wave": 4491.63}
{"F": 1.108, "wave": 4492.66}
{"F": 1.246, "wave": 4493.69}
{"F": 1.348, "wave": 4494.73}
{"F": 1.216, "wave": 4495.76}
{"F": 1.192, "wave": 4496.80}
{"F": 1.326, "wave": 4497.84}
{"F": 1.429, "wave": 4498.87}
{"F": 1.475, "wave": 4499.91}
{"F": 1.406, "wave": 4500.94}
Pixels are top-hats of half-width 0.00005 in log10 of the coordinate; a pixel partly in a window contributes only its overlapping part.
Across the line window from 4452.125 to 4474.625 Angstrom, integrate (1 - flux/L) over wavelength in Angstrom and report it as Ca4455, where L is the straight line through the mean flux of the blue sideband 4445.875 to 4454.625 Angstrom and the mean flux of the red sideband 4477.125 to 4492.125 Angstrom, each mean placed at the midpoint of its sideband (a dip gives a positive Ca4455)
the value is 3.0 Angstrom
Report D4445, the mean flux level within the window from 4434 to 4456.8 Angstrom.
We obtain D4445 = 1.22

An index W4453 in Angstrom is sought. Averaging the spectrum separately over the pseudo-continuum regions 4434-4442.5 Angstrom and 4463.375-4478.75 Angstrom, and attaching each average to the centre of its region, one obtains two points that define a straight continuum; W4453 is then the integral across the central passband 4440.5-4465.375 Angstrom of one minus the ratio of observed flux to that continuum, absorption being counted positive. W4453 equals 1.4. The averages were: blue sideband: 1.26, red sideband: 1.16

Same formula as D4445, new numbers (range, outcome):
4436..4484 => 1.19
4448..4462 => 1.14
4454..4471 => 1.09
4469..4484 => 1.22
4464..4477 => 1.16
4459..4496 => 1.22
